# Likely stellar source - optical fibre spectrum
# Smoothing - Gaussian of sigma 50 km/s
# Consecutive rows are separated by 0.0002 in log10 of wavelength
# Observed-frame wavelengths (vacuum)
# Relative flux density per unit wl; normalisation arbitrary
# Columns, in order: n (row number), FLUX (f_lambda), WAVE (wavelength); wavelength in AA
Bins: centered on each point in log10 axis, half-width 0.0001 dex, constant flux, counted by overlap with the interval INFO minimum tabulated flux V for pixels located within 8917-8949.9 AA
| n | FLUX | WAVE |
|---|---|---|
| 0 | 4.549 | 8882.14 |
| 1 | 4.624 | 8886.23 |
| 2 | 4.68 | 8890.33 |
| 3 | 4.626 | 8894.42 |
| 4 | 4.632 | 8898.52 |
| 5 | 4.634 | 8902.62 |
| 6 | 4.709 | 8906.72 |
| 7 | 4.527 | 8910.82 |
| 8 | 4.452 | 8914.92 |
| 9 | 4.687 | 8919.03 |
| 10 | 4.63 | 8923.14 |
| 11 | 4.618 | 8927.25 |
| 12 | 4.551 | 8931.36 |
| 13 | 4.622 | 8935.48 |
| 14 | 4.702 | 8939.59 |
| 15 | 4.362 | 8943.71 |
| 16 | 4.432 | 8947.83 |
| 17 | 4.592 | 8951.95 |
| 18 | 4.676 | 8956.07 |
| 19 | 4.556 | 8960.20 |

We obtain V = 4.362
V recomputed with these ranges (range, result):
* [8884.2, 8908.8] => 4.624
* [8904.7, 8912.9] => 4.527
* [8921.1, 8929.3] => 4.618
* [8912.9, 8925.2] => 4.452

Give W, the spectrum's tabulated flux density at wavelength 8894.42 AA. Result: 4.626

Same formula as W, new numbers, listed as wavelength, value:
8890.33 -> 4.68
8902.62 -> 4.634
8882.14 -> 4.549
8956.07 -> 4.676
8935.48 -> 4.622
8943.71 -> 4.362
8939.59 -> 4.702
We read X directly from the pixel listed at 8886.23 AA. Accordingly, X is 4.624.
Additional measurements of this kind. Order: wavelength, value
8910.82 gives 4.527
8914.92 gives 4.452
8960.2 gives 4.556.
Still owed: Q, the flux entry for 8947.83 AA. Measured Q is 4.432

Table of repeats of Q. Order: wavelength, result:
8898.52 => 4.632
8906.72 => 4.709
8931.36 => 4.551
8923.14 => 4.63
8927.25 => 4.618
